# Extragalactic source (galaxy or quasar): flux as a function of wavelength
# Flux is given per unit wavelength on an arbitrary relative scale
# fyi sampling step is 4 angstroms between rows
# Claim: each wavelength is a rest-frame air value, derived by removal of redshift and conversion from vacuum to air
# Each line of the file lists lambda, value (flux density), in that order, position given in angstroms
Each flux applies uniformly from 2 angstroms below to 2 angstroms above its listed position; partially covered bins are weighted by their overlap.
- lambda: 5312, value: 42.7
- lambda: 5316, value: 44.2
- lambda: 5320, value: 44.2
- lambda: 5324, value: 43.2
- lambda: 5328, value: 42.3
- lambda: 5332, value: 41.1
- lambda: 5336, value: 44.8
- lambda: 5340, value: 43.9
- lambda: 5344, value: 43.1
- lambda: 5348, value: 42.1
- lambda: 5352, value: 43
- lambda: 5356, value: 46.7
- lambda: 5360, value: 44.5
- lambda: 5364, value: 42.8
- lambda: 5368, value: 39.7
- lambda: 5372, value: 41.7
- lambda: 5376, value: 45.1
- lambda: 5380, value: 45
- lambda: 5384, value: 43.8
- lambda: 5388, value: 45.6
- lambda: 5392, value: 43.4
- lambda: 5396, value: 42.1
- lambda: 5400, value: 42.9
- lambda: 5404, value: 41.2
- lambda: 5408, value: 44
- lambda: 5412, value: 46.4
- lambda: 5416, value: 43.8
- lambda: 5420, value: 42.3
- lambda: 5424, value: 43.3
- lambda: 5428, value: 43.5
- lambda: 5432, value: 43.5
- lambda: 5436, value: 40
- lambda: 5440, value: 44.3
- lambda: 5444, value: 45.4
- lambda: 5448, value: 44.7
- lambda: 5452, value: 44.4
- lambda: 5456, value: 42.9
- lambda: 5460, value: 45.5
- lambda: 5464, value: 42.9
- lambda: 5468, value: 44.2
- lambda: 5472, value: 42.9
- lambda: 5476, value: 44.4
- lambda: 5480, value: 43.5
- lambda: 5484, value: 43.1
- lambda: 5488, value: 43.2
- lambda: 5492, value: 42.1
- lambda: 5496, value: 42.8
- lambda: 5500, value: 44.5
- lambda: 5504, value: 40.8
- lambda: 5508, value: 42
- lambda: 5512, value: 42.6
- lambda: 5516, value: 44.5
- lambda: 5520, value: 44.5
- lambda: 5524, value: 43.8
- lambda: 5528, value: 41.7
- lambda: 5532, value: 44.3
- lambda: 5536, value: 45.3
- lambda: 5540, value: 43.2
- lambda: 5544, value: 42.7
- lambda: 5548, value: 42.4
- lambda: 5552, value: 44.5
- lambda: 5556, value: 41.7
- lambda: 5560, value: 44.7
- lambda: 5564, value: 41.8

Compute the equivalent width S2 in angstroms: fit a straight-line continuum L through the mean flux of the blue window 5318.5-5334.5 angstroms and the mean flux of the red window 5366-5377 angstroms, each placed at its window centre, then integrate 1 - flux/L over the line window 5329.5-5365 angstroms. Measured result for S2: -1.0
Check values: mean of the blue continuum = 42.7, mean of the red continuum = 41.9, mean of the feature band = 43.6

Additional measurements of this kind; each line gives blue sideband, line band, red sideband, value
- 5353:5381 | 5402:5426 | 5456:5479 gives 0.1 angstroms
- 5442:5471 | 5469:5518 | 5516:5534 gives 1.0 angstroms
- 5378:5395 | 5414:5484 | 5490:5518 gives -0.2 angstroms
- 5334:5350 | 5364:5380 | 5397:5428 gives 0.3 angstroms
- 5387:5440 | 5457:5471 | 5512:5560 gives -0.2 angstroms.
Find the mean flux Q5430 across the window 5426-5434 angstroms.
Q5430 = 43.5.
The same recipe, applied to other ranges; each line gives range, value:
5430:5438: 41.8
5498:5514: 42.5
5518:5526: 44.1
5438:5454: 44.7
